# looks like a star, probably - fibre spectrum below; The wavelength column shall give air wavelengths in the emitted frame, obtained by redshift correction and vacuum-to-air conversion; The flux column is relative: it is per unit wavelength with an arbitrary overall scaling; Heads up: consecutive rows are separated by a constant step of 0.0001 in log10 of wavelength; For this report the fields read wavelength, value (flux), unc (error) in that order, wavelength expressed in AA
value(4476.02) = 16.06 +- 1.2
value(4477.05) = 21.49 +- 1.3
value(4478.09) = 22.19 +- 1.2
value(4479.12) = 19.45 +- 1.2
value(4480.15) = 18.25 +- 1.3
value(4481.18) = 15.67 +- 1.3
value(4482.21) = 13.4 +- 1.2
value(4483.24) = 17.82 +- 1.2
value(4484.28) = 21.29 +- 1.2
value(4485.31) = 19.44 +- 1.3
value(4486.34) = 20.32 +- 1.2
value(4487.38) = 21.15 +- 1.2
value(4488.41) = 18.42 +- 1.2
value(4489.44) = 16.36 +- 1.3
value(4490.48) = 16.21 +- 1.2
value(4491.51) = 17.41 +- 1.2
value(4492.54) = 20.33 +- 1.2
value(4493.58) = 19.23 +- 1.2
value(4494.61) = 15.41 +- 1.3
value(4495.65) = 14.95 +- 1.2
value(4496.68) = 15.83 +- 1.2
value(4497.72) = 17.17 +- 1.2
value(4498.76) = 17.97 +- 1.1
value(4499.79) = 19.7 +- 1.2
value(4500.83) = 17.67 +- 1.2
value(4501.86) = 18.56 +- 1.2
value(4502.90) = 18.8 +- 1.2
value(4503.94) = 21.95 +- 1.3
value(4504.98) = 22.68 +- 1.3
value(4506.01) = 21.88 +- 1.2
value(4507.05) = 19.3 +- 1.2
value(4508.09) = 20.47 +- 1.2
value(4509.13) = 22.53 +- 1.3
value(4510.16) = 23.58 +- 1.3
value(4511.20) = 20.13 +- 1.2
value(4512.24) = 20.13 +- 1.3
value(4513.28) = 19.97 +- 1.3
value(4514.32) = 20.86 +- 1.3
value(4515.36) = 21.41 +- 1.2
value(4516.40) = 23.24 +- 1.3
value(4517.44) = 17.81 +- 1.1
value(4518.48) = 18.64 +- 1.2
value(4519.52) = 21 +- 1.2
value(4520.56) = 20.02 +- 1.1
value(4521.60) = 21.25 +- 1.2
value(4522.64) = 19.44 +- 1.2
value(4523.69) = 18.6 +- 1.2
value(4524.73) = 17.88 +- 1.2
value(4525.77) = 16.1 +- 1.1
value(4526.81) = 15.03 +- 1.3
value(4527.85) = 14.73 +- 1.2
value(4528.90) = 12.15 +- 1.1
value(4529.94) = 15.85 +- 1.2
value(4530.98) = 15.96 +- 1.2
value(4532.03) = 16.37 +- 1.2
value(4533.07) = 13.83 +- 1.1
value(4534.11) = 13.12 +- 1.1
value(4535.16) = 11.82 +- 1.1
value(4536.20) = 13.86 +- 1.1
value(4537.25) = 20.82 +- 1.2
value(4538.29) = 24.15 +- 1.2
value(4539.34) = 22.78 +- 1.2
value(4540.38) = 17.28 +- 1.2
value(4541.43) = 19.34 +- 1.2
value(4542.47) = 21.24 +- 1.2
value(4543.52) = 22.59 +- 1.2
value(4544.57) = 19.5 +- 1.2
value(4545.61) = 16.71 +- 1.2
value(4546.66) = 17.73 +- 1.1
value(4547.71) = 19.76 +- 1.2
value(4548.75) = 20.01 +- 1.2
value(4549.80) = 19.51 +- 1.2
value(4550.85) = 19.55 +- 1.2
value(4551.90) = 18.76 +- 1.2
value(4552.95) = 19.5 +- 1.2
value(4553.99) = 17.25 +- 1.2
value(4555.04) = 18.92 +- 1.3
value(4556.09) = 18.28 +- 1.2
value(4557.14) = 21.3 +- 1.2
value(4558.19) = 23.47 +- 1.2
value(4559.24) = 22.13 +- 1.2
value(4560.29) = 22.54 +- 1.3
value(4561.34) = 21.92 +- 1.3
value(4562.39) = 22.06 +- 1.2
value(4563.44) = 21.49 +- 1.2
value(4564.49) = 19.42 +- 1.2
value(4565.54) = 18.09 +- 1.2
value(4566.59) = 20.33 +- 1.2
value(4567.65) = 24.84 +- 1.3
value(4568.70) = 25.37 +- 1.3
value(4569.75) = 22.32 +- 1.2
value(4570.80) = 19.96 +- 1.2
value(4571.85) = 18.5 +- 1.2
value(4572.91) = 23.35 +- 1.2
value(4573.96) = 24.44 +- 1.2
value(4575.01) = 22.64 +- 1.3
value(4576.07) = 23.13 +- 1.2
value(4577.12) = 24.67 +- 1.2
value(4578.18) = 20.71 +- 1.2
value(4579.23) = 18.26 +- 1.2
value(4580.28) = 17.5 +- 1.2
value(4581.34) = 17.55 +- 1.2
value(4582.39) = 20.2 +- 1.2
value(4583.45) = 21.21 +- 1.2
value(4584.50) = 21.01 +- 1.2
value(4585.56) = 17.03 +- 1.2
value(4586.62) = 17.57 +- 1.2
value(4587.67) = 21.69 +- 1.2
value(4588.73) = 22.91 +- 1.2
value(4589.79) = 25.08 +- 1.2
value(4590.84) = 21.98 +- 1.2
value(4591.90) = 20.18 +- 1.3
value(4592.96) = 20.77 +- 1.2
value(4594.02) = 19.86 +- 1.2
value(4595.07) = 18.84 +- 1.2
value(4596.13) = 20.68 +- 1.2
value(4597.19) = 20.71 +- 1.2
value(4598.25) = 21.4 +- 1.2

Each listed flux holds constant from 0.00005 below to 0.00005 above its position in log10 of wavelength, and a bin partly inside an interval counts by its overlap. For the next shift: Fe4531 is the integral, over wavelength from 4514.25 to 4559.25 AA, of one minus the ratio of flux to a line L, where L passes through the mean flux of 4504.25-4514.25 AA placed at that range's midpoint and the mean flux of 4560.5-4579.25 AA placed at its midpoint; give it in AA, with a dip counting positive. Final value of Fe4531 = 6.1 AA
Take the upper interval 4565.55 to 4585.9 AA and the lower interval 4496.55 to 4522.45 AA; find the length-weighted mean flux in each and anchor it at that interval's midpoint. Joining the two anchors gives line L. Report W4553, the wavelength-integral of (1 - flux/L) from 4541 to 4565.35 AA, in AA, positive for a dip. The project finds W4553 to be 0.8 AA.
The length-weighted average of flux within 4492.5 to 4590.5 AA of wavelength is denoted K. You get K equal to 19.6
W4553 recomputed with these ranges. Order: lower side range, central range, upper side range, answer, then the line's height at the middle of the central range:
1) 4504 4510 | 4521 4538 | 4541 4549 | 3.5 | 20.4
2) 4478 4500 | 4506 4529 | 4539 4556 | -1.0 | 18.6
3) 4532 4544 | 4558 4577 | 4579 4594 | -2.6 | 19.4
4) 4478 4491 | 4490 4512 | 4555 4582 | -0.2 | 18.9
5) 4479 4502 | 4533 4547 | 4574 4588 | 0.7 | 19.2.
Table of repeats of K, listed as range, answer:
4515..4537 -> 17.1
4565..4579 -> 22.1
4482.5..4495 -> 18.6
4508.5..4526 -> 20.2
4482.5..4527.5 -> 19.2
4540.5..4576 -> 20.7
